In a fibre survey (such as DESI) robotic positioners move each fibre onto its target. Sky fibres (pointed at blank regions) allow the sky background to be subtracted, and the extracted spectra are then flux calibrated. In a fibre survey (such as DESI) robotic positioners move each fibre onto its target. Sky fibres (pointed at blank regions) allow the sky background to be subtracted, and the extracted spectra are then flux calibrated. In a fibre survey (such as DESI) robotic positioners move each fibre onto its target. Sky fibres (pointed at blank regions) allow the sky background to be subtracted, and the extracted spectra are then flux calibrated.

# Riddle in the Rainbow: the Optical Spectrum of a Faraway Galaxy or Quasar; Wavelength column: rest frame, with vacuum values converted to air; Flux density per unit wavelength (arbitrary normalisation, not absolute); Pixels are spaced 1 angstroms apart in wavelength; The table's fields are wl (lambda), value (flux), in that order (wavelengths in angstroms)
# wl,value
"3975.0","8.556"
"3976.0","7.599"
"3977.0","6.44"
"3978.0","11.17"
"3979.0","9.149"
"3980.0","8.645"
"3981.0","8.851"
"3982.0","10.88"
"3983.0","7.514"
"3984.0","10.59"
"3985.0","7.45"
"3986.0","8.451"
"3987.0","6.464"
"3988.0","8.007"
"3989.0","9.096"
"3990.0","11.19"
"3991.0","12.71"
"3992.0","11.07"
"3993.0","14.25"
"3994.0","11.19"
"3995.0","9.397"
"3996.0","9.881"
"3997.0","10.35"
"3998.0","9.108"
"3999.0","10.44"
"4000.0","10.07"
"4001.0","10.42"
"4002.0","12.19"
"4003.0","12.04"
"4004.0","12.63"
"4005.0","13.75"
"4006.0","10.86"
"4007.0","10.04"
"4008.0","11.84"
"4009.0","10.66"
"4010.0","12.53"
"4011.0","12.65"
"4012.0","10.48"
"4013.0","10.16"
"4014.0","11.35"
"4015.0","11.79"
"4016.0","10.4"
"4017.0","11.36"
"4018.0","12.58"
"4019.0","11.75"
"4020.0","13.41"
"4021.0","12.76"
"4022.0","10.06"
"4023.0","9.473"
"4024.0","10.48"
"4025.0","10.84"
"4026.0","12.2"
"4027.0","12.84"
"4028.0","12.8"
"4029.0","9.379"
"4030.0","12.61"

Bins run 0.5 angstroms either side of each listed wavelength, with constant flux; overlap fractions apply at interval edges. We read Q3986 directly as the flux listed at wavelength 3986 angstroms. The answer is 8.451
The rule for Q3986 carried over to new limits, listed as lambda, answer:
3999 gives 10.44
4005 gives 13.75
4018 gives 12.58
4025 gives 10.84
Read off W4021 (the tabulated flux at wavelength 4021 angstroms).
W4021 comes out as 12.76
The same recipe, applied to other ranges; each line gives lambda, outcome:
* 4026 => 12.2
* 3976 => 7.599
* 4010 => 12.53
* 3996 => 9.881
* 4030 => 12.61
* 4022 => 10.06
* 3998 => 9.108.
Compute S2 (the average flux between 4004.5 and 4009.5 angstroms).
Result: 11.4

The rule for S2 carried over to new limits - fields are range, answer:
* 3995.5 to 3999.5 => 9.94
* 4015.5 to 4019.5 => 11.5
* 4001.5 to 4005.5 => 12.7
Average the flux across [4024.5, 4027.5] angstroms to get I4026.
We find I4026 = 12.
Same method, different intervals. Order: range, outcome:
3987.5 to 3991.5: 10.3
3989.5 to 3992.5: 11.7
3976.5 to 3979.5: 8.92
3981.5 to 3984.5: 9.66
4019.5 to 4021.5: 13.1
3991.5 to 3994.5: 12.2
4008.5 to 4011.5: 11.9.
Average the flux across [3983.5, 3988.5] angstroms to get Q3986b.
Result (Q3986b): 8.19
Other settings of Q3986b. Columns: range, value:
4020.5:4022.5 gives 11.4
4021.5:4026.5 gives 10.6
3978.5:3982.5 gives 9.38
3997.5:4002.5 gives 10.4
